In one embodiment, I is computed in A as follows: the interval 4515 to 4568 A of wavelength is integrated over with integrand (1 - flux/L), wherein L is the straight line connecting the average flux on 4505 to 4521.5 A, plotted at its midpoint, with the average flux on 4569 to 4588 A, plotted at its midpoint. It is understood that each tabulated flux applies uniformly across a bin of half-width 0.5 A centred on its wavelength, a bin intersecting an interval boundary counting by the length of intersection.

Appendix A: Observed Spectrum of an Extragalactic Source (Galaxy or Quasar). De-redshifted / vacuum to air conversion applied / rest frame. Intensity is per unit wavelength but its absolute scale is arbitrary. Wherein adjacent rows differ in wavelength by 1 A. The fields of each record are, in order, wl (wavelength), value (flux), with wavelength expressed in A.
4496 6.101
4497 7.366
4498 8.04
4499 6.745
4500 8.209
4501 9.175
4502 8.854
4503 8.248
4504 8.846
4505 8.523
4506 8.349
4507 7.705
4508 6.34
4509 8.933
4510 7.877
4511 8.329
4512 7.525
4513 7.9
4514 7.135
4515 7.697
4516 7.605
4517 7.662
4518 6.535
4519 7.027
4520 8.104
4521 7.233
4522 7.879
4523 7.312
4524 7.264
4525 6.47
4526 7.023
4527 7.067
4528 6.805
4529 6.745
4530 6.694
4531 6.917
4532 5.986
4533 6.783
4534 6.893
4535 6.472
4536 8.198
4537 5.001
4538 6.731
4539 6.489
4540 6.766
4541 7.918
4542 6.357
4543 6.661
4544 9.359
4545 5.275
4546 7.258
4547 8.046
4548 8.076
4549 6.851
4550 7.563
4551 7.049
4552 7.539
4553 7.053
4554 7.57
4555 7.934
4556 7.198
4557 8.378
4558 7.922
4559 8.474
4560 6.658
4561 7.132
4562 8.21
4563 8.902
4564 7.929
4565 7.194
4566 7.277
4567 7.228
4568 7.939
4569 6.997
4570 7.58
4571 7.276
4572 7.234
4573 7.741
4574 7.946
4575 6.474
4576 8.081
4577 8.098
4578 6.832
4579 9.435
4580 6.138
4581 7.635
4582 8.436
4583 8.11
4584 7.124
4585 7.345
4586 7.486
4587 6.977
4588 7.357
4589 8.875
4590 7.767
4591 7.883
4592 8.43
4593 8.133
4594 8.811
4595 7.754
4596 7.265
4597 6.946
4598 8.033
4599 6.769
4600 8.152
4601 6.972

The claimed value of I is 2.4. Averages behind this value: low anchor 7.65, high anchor 7.53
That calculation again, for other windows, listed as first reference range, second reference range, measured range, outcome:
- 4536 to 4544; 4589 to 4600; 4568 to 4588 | 0.03 A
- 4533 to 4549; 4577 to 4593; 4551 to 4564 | -0.77 A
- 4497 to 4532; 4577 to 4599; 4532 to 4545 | 1.31 A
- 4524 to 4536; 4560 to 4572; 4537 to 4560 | -0.41 A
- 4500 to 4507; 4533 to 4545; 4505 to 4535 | 1.88 A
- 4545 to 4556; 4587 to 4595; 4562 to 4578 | 0.26 A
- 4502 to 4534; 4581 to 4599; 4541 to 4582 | 0.63 A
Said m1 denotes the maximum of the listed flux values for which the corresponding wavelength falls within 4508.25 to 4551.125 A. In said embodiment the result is 9.359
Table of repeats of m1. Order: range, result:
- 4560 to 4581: 9.435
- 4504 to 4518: 8.933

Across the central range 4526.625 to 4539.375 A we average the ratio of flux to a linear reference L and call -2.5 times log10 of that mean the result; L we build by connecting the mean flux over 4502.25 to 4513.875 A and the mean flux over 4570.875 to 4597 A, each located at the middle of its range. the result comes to 0.19 mag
